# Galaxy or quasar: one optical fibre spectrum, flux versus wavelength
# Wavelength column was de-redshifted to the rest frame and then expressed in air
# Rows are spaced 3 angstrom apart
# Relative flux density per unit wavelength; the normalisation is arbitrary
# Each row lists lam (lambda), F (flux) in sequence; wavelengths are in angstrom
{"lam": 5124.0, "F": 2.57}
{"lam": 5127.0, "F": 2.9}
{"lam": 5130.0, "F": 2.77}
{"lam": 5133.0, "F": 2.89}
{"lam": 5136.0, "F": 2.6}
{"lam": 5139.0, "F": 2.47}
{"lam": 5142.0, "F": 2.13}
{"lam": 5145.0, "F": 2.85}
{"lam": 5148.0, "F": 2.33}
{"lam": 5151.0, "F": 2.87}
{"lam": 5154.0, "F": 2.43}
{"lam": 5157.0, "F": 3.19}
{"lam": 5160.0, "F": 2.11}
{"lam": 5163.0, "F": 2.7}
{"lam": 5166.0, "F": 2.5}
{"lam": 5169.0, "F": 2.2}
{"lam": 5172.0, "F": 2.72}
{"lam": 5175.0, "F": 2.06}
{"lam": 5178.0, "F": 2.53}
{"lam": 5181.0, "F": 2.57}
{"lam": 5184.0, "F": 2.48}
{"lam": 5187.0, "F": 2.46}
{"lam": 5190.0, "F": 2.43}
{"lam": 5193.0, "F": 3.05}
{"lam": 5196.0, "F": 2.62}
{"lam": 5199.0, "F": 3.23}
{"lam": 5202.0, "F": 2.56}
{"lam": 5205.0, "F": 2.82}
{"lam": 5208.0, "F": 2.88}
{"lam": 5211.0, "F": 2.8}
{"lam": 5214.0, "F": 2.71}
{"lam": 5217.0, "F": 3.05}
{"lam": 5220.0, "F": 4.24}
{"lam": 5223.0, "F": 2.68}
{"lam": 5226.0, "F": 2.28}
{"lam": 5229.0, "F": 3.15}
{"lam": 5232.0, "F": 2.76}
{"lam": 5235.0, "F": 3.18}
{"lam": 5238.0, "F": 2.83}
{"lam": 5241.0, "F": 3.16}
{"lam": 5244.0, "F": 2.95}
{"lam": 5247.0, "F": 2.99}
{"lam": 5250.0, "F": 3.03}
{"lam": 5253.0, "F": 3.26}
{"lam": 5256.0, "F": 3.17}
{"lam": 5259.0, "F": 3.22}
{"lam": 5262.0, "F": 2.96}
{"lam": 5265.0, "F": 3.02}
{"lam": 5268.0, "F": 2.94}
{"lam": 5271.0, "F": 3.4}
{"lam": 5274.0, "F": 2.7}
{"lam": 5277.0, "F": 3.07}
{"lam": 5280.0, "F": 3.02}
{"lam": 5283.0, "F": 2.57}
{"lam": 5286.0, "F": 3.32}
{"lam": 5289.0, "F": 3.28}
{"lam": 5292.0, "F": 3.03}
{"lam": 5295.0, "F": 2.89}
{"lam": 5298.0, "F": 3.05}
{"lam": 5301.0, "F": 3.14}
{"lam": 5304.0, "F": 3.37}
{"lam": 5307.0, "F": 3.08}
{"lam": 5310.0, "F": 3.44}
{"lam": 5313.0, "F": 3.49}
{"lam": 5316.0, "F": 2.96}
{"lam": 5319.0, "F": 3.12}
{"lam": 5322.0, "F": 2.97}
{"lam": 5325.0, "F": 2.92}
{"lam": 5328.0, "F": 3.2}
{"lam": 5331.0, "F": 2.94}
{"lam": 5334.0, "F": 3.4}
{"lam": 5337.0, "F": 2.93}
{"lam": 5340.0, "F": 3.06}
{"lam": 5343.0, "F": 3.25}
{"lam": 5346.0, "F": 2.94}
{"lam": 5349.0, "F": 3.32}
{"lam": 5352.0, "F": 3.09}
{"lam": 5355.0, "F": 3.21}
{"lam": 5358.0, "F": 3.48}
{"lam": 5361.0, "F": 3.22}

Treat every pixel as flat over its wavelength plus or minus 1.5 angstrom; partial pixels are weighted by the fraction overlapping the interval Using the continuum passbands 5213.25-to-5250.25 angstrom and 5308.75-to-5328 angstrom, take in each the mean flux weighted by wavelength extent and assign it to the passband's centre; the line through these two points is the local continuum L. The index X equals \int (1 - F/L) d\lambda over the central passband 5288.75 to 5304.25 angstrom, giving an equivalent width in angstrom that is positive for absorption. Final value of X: 0.09 angstrom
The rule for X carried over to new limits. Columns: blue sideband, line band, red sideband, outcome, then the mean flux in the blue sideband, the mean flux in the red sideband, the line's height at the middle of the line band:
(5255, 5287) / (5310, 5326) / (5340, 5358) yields -0.1 angstrom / 3.03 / 3.18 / 3.12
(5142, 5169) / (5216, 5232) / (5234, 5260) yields -0.5 angstrom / 2.57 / 3.08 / 2.95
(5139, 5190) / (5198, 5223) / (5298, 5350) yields -3.0 angstrom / 2.5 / 3.14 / 2.69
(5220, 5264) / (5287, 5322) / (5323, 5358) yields -0.8 angstrom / 3.02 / 3.13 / 3.09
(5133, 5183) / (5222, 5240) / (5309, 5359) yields -0.2 angstrom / 2.53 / 3.15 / 2.79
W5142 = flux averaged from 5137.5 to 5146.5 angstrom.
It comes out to 2.48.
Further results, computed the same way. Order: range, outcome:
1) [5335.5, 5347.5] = 3.04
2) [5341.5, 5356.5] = 3.16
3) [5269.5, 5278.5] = 3.06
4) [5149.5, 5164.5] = 2.66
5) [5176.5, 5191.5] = 2.49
